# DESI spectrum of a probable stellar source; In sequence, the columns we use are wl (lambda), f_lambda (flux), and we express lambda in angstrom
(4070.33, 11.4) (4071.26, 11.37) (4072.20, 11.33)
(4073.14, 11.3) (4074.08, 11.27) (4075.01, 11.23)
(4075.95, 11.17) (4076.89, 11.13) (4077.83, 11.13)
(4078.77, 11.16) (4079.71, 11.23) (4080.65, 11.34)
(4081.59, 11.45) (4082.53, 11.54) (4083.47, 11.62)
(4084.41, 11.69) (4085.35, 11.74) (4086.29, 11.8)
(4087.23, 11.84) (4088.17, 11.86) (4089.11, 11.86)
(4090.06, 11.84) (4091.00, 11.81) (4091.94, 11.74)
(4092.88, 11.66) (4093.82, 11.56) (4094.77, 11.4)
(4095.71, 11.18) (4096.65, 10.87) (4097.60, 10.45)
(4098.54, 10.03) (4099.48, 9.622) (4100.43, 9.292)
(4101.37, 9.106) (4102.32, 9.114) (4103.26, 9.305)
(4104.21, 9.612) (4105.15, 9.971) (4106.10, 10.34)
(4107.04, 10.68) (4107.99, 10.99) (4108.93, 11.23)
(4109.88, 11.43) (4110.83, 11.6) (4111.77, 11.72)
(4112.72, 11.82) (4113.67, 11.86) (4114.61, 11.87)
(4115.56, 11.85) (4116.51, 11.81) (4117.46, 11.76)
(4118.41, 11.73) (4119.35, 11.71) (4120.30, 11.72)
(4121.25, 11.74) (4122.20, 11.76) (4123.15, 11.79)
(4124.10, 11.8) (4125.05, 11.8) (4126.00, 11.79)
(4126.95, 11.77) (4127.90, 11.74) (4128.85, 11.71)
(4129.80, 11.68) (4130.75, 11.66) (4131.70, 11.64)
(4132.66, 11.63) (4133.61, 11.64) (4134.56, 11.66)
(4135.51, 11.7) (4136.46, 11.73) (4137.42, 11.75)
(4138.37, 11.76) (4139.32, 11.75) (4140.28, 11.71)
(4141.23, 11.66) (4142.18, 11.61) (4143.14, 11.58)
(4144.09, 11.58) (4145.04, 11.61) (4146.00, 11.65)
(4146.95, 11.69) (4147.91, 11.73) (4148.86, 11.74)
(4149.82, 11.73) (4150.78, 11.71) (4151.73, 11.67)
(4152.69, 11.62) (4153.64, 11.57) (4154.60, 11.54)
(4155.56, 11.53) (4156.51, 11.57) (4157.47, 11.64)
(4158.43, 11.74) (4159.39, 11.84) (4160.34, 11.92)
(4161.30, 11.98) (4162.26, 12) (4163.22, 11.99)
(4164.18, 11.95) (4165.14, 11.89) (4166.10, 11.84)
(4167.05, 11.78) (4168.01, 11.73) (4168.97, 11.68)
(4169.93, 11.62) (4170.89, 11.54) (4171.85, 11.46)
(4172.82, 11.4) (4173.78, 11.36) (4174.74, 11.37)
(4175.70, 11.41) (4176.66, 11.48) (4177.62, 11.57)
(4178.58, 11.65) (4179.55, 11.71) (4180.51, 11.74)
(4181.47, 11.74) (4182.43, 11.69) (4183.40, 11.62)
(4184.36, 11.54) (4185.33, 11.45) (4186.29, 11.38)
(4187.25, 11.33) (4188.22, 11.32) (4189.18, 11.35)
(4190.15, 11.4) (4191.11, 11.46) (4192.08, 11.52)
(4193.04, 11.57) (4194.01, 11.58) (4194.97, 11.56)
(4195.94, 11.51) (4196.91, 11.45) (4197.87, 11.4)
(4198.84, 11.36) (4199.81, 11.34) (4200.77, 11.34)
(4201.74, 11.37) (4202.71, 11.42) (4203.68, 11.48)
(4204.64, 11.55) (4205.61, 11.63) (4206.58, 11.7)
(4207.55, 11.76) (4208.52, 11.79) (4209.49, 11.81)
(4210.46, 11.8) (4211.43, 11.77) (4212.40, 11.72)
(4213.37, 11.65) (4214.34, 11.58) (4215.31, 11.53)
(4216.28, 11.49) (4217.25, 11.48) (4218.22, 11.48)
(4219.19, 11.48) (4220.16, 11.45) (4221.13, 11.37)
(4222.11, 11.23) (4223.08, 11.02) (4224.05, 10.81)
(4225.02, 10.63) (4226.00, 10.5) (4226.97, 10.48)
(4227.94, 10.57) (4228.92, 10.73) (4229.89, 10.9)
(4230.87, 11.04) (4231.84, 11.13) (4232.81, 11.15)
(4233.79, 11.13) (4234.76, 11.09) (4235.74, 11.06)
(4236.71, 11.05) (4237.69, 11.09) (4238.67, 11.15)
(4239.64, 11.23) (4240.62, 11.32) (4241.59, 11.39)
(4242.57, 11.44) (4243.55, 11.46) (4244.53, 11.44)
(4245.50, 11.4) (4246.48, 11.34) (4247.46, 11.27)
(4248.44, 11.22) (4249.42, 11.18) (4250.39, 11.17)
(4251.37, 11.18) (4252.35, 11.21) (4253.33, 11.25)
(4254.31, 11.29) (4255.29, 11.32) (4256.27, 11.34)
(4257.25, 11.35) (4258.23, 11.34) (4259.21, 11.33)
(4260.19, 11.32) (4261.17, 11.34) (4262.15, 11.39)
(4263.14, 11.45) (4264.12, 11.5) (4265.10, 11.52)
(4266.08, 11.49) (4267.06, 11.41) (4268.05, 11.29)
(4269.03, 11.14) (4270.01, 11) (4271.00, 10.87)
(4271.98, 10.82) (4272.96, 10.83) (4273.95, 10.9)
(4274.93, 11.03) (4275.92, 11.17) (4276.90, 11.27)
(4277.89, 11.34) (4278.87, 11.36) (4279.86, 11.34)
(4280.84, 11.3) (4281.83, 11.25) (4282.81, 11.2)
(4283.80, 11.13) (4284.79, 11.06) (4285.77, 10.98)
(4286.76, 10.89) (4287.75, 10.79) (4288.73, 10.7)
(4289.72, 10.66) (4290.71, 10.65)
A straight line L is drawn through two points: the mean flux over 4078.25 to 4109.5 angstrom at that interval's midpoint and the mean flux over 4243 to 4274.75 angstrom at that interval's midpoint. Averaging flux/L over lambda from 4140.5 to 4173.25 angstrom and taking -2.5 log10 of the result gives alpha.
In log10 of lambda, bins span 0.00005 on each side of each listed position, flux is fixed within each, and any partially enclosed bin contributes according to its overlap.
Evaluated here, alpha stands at -0.06 mag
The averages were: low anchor 10.9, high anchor 11.3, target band 11.7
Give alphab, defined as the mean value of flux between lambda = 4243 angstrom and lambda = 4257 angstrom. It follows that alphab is 11.3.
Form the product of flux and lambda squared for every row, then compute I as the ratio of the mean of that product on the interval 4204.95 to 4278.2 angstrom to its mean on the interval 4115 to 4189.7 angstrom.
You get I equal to 1.01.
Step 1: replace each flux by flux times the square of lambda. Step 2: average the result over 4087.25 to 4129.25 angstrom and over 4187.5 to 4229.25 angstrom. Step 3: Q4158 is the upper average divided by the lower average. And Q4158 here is 1.07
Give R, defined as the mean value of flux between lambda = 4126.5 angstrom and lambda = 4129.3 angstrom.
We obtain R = 11.7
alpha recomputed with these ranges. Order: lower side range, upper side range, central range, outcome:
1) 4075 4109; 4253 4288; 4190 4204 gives -0.03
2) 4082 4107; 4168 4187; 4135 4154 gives -0.04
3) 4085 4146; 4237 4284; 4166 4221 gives -0.02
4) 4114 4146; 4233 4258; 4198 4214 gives -0.02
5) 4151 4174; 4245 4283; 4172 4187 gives 0.01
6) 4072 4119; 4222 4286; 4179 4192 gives -0.03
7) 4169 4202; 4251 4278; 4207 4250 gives 0.01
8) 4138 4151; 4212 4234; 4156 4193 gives -0.01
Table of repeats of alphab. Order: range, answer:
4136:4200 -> 11.6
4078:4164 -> 11.4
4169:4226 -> 11.5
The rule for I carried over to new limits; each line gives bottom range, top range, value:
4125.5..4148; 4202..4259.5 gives 1.01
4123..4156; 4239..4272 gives 1.02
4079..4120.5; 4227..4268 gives 1.08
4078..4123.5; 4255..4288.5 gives 1.09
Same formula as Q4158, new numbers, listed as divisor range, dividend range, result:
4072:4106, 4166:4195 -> 1.10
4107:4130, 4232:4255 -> 1.02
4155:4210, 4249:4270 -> 1.01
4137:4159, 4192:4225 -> 1.01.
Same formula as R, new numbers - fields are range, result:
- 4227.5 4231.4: 10.8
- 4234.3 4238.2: 11.1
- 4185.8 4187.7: 11.4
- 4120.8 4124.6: 11.8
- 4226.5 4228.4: 10.5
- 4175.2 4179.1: 11.5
